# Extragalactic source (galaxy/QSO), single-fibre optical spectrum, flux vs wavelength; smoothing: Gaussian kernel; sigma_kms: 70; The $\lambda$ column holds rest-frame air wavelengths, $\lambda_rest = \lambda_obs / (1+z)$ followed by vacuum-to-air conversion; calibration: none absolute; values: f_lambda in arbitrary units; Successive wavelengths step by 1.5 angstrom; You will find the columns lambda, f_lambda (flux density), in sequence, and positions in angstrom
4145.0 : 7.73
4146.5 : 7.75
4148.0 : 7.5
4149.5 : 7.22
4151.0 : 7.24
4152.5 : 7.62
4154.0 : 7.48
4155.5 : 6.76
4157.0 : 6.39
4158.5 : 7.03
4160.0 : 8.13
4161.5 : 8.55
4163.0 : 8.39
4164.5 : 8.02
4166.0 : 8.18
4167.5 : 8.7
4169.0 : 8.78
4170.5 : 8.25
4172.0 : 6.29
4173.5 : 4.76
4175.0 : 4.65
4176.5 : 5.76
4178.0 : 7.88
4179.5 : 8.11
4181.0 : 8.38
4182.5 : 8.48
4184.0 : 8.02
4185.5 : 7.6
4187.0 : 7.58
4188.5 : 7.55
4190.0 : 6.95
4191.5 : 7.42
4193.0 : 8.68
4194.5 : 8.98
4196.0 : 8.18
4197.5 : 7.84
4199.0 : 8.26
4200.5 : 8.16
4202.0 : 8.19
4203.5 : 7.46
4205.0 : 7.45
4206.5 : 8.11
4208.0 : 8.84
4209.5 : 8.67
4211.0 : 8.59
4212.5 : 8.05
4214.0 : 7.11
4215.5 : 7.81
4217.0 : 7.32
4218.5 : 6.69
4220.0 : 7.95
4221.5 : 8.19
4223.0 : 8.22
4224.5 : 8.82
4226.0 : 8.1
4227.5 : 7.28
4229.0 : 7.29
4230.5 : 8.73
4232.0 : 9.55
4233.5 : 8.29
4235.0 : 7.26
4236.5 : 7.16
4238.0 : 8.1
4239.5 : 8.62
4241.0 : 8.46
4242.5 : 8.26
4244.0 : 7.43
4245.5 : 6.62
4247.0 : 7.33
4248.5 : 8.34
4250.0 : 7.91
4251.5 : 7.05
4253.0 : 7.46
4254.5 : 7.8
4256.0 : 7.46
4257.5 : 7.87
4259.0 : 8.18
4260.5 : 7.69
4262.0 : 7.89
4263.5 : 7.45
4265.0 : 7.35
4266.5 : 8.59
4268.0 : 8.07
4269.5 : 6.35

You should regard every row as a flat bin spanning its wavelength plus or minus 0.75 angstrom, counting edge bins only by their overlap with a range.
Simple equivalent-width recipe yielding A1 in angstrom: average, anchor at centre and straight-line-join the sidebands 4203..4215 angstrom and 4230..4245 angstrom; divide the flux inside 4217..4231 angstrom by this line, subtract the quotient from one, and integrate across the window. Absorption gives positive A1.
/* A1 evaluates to 0.4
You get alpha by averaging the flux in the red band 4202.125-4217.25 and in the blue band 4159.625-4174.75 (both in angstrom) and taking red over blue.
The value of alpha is 1.04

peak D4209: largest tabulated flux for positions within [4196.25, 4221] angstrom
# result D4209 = 8.84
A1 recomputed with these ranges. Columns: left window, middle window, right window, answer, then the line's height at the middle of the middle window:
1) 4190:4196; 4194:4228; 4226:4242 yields 0.5 angstrom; 8.12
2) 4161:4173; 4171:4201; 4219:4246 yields 2.1 angstrom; 8.05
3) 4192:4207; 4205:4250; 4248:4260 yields -0.2 angstrom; 7.93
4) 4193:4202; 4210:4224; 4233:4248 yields 0.4 angstrom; 8.06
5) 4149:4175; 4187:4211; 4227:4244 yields -0.9 angstrom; 7.76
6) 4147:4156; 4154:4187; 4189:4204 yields 0.6 angstrom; 7.62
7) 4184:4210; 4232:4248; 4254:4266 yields -0.1 angstrom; 7.81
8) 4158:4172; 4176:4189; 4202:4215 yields 0.6 angstrom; 8.1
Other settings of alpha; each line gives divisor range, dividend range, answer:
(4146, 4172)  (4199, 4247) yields 1.03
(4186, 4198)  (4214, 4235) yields 1.01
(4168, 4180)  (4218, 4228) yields 1.16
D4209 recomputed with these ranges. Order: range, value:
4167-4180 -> 8.78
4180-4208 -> 8.98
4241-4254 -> 8.46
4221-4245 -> 9.55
